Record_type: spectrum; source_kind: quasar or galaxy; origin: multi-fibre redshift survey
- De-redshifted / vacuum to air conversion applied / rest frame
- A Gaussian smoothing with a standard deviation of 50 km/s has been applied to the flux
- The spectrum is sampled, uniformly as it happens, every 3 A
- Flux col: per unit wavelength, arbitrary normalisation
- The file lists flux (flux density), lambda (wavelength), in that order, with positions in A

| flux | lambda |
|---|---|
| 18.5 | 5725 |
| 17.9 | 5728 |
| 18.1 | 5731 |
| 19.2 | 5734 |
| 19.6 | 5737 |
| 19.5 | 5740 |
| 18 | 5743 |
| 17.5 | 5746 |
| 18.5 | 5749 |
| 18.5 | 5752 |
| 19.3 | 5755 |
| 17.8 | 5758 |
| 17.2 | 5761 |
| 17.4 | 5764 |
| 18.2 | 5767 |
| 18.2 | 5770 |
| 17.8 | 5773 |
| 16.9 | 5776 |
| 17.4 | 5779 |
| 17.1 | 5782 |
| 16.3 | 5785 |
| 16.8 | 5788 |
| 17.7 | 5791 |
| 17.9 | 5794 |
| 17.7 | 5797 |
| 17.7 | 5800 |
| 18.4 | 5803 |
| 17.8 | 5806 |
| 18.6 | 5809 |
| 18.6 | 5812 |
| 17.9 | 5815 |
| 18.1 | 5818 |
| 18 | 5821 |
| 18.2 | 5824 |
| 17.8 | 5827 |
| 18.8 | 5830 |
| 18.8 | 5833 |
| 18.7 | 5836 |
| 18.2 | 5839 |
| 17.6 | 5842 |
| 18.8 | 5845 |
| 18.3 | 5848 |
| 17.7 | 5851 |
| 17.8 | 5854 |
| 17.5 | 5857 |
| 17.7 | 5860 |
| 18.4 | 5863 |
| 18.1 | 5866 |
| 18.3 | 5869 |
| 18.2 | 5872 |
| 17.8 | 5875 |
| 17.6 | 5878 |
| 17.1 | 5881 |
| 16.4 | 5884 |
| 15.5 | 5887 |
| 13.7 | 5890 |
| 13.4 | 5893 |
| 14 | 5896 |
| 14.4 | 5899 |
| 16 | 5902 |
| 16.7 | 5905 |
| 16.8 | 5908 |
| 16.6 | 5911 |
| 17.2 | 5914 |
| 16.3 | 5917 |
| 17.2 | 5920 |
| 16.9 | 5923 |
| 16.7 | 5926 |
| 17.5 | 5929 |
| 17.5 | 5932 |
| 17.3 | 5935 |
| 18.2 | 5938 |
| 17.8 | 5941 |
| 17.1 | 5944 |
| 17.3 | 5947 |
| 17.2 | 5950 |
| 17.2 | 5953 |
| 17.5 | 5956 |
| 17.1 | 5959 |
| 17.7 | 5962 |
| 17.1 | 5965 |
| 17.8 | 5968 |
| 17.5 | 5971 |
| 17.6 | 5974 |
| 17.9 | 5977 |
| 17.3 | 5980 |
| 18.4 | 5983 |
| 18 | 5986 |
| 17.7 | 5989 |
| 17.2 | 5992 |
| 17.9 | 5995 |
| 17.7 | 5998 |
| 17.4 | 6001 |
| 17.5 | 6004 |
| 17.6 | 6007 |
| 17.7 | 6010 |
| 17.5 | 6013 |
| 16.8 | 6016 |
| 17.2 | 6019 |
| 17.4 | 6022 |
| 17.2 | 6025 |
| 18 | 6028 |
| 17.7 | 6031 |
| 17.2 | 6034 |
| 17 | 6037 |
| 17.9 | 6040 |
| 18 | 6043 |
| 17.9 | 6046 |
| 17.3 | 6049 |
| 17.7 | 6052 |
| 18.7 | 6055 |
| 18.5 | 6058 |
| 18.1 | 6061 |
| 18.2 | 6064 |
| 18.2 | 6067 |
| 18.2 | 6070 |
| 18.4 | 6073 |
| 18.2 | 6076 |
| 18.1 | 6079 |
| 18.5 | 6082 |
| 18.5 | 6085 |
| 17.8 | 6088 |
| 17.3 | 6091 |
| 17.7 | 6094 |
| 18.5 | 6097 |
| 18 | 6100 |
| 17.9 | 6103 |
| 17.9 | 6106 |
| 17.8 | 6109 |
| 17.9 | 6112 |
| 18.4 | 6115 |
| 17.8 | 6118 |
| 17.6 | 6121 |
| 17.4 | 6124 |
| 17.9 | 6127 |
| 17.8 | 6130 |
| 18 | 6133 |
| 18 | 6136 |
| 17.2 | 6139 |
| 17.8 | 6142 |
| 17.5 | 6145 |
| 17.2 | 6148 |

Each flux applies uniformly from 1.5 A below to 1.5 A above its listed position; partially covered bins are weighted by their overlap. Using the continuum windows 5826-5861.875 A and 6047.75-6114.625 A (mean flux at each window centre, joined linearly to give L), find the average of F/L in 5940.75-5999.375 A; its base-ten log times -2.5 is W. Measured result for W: 0.03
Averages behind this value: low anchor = 18.1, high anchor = 18.1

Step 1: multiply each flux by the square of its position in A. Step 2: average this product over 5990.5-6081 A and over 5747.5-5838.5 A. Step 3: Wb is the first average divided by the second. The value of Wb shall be 1.1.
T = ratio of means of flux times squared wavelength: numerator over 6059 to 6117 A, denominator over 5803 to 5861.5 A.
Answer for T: 1.09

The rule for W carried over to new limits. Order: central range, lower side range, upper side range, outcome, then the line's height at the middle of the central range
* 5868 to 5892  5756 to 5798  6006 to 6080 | 0.06 mag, 17.6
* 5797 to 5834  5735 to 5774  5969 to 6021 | -0.01 mag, 18.1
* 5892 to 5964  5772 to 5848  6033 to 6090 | 0.08 mag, 18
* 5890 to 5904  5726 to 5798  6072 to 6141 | 0.23 mag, 17.9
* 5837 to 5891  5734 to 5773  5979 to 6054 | 0.03 mag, 18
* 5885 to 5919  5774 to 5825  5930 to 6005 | 0.14 mag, 17.6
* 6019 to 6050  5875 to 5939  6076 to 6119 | 0.00 mag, 17.5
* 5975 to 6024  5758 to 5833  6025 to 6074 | 0.02 mag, 17.9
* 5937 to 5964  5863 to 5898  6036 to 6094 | -0.03 mag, 17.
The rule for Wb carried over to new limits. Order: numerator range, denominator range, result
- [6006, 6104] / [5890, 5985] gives 1.10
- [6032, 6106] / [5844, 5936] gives 1.13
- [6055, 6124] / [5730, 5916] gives 1.13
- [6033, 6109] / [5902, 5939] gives 1.11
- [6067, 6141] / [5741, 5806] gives 1.13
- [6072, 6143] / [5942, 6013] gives 1.07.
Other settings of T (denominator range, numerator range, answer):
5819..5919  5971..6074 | 1.09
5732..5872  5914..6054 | 1.03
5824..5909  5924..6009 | 1.06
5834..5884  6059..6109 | 1.09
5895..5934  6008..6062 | 1.11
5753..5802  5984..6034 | 1.08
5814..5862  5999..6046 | 1.03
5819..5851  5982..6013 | 1.02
